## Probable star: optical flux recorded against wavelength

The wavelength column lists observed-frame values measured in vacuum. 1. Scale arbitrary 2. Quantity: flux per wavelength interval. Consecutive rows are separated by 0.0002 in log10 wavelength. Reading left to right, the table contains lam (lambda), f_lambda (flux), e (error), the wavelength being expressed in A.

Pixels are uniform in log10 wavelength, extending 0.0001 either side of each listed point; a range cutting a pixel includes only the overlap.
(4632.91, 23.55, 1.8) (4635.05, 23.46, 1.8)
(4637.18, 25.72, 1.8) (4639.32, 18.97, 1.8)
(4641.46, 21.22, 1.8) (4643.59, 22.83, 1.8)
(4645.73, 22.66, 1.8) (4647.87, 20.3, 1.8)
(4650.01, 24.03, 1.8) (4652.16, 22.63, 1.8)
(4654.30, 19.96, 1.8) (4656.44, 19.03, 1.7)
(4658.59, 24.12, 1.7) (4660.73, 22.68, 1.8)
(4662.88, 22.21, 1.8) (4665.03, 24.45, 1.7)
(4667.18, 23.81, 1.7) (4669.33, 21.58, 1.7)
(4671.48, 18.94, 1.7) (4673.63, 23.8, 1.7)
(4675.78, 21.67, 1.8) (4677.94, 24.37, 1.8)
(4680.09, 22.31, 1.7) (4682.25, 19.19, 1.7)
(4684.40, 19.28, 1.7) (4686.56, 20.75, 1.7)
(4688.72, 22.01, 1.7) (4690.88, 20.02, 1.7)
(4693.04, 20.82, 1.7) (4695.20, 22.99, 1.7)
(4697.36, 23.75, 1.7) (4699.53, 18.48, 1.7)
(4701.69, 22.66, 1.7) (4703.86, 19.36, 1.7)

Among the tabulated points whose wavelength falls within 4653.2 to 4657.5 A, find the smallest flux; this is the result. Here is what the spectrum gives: 19.03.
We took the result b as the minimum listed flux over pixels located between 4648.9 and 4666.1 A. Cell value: 19.03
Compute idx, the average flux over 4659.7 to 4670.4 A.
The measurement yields 22.9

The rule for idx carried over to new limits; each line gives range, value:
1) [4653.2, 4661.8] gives 21.5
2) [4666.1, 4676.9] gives 22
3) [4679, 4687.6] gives 20.4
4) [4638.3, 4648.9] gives 21.2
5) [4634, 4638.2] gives 24.6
